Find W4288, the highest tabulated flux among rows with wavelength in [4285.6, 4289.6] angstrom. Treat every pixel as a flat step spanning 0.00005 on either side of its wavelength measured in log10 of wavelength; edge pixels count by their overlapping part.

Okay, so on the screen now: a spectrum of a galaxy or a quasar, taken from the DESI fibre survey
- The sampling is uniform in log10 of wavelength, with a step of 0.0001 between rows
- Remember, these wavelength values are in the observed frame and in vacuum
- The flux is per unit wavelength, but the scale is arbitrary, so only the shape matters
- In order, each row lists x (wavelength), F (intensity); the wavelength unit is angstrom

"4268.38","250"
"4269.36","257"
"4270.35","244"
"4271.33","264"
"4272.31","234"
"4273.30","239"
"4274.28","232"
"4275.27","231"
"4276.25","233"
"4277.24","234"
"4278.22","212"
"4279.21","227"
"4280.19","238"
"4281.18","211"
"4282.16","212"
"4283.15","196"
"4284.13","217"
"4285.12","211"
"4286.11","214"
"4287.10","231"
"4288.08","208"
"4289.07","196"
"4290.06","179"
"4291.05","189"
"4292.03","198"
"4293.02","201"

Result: 231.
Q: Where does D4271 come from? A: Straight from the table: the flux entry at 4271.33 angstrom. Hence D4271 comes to 264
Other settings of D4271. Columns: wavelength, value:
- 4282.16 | 212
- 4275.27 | 231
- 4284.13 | 217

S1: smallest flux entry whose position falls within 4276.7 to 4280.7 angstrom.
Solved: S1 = 212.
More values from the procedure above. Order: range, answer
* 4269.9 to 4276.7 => 231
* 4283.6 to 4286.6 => 211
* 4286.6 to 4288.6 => 208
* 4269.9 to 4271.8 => 244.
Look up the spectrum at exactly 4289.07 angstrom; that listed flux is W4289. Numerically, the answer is 196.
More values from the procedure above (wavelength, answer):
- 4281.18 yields 211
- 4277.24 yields 234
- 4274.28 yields 232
